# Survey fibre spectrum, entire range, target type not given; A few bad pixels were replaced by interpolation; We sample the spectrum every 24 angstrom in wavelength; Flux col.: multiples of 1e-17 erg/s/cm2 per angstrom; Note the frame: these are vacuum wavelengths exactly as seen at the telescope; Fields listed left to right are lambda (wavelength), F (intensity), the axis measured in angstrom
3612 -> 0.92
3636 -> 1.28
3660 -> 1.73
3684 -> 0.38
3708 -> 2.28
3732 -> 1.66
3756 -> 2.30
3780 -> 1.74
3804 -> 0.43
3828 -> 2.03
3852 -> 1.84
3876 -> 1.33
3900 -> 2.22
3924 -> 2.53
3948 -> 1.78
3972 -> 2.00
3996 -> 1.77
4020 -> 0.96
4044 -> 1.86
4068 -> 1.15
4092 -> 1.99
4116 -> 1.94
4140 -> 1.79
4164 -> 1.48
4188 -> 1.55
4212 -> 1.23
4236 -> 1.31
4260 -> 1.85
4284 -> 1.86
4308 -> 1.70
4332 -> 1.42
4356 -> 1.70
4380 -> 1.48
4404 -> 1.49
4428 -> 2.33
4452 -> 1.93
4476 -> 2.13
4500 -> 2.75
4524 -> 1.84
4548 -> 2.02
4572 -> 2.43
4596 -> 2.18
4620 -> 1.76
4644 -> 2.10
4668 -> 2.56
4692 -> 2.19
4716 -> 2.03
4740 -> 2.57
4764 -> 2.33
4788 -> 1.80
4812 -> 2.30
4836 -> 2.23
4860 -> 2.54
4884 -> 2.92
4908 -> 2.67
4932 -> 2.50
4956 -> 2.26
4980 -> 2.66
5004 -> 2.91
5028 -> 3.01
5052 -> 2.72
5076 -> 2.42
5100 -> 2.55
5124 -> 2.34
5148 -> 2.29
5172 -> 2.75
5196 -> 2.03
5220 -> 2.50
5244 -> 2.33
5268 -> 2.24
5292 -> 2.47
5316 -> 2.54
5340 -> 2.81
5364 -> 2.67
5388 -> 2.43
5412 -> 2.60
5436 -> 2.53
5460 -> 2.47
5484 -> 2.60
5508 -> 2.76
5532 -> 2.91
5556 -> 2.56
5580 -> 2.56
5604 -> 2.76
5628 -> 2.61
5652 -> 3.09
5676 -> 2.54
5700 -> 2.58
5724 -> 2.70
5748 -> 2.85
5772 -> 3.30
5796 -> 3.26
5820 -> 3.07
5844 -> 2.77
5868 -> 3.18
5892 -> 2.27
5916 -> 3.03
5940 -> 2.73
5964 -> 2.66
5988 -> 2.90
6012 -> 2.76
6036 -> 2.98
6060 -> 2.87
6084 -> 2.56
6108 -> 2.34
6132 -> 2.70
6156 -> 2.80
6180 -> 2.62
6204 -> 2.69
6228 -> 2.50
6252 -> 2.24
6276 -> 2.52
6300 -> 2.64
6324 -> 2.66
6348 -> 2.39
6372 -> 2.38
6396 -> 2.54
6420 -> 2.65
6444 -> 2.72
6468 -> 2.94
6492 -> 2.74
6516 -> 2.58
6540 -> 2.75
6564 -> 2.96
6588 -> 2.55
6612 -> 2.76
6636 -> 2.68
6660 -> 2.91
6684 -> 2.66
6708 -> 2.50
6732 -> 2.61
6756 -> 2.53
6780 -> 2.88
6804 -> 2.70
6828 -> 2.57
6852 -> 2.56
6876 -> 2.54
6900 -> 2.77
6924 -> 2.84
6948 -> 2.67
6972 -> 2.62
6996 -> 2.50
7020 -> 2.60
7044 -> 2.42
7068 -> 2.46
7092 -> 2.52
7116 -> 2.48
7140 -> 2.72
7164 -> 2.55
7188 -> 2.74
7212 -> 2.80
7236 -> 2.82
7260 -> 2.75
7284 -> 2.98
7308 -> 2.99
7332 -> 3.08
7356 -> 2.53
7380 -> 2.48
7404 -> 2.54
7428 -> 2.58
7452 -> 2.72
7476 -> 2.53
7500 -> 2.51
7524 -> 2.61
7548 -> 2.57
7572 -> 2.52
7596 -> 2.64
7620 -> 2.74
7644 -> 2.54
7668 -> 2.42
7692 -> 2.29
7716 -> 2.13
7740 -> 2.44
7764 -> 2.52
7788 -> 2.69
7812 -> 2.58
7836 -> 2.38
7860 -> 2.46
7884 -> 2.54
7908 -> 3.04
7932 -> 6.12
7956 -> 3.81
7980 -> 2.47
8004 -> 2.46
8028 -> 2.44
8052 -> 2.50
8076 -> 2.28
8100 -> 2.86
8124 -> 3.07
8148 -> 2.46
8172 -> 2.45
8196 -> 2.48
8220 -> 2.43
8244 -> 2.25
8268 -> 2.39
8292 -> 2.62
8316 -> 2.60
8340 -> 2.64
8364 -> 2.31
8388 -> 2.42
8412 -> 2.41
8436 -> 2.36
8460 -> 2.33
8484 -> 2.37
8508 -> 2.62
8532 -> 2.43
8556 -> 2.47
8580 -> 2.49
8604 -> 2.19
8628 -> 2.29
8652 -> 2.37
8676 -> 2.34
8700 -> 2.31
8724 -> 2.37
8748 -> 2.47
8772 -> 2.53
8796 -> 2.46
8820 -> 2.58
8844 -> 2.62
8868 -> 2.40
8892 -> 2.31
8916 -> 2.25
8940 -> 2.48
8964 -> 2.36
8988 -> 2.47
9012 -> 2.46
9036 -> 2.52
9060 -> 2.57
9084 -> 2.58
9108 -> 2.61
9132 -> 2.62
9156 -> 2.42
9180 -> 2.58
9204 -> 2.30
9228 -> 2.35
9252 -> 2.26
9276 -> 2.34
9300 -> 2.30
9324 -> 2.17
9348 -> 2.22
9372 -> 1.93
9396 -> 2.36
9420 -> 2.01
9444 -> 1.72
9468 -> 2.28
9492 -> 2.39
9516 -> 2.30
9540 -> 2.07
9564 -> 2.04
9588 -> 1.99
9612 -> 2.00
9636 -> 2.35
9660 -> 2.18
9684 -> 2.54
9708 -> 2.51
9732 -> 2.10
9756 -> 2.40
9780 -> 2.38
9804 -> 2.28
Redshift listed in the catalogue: 0.207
